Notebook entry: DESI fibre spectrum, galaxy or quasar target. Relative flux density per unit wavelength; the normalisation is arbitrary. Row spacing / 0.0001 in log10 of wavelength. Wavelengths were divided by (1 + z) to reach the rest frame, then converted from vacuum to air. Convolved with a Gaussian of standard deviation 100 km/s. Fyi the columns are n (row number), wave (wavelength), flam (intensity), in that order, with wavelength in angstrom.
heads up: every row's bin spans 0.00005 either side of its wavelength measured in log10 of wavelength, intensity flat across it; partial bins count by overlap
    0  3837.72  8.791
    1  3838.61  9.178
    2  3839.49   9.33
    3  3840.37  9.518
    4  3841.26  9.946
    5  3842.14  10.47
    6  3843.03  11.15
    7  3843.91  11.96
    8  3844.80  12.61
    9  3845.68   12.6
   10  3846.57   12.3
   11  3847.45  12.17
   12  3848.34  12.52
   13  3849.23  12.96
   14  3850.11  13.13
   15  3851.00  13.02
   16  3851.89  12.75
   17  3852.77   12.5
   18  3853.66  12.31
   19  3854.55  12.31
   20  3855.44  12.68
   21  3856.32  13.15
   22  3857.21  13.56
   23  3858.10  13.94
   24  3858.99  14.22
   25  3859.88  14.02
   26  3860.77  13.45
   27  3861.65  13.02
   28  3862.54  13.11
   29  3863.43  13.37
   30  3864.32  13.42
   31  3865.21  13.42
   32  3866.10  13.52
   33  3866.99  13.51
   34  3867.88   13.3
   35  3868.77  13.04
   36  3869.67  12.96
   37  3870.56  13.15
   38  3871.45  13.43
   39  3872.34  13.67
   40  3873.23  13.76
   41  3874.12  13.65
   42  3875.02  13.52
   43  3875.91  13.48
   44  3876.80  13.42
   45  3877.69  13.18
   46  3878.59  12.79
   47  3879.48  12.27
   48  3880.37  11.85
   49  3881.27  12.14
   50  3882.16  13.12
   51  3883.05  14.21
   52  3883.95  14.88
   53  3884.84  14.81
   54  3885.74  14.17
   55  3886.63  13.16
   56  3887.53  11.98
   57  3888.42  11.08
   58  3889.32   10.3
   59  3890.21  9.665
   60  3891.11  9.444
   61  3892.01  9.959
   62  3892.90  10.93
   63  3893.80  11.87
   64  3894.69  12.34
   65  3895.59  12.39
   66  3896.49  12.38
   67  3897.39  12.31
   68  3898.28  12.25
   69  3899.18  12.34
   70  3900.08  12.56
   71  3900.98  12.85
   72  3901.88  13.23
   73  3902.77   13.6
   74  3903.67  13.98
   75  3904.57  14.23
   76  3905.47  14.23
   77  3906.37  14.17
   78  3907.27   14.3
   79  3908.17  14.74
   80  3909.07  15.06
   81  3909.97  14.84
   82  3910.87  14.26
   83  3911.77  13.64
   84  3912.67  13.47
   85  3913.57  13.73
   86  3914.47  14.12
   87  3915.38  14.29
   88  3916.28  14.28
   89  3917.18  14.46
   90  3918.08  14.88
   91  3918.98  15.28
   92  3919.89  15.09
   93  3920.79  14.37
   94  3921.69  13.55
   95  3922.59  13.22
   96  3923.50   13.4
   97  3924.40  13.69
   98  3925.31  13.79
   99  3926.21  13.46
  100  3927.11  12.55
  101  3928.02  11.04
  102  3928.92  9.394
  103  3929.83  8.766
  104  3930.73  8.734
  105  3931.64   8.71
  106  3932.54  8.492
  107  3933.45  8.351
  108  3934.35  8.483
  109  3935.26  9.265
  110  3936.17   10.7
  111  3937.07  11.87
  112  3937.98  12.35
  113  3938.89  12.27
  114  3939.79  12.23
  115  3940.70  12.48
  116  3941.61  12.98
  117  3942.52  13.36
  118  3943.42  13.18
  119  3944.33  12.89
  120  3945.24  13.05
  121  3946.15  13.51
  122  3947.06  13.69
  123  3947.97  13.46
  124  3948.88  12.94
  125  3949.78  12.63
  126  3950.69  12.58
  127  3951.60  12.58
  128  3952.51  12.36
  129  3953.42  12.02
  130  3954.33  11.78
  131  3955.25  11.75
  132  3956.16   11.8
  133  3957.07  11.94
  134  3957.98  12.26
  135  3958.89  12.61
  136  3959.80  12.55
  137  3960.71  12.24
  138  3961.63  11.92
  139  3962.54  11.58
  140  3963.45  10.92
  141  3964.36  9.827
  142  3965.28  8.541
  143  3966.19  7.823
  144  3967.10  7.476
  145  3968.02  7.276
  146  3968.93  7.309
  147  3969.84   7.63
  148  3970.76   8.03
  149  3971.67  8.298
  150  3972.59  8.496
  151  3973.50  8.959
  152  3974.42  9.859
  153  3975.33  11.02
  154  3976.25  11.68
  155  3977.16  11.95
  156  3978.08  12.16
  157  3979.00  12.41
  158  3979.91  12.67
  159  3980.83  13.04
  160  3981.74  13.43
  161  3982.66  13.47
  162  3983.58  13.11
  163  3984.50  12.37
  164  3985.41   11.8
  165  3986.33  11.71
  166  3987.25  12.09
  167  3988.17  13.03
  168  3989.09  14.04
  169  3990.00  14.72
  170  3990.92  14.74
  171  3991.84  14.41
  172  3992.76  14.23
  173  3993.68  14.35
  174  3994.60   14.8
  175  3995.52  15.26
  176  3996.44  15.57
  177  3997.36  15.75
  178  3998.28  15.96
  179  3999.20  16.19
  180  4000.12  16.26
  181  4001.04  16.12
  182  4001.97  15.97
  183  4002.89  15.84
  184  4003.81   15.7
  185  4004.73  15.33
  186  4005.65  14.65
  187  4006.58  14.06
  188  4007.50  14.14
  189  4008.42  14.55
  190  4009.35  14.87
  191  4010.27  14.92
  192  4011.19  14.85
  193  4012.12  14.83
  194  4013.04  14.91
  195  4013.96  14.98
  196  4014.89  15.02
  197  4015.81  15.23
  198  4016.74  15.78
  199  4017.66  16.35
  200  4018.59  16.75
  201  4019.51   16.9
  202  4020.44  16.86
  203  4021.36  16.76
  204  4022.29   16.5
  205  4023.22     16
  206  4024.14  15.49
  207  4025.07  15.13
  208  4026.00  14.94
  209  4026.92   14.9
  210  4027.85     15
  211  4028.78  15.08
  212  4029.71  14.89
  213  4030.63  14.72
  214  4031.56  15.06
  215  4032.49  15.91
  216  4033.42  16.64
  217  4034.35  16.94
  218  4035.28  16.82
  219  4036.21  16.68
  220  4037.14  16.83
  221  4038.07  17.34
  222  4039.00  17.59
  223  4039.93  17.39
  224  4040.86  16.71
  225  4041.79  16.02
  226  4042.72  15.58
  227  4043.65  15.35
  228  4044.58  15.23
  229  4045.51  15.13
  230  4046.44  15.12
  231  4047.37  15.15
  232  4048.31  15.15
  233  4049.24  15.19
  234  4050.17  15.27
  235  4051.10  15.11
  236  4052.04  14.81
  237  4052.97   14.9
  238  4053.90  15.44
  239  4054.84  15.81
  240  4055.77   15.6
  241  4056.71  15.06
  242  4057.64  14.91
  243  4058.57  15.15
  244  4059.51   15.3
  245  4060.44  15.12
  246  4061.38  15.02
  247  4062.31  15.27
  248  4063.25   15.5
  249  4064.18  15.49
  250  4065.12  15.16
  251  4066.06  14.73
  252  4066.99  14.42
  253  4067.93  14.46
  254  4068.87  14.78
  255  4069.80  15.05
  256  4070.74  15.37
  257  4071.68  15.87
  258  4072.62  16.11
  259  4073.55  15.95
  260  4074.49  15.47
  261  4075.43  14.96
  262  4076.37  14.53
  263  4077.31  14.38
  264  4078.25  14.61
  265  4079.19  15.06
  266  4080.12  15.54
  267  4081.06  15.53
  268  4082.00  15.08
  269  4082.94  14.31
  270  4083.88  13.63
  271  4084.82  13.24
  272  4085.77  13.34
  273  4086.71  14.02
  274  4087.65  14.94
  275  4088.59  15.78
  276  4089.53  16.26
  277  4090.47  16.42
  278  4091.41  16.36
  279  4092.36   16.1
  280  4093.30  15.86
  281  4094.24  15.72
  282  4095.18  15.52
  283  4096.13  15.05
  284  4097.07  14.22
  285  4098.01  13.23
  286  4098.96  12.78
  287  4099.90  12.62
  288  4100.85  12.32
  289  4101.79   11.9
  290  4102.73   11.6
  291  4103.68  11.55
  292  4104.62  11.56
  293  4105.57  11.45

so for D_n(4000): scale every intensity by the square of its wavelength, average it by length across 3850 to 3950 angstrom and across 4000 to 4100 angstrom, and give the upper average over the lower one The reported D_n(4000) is 1.29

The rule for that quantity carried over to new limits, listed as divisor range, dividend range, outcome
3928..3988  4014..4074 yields 1.46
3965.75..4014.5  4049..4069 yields 1.20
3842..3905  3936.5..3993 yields 0.97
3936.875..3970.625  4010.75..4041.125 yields 1.43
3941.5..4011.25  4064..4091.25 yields 1.24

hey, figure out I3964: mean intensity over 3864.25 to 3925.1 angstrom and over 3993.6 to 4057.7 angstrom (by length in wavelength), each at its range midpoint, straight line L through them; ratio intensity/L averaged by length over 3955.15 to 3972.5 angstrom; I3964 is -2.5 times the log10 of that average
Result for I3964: 0.40 mag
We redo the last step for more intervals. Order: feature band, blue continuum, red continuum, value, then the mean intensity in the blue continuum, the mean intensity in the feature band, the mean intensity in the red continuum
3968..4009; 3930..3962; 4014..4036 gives 0.08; 11.8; 13.1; 15.8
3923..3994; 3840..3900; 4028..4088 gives 0.20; 12.6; 11.6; 15.3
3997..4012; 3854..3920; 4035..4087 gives -0.05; 13.2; 15.3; 15.3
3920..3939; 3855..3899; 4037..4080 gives 0.20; 12.8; 11.3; 15.4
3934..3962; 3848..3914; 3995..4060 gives 0.16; 13.1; 12.3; 15.6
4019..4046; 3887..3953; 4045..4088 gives -0.11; 12.5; 16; 15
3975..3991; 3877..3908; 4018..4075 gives 0.13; 12.6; 12.7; 15.6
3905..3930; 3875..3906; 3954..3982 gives -0.15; 12.6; 13.7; 10.6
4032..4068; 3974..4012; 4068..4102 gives -0.08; 14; 15.6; 14.8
